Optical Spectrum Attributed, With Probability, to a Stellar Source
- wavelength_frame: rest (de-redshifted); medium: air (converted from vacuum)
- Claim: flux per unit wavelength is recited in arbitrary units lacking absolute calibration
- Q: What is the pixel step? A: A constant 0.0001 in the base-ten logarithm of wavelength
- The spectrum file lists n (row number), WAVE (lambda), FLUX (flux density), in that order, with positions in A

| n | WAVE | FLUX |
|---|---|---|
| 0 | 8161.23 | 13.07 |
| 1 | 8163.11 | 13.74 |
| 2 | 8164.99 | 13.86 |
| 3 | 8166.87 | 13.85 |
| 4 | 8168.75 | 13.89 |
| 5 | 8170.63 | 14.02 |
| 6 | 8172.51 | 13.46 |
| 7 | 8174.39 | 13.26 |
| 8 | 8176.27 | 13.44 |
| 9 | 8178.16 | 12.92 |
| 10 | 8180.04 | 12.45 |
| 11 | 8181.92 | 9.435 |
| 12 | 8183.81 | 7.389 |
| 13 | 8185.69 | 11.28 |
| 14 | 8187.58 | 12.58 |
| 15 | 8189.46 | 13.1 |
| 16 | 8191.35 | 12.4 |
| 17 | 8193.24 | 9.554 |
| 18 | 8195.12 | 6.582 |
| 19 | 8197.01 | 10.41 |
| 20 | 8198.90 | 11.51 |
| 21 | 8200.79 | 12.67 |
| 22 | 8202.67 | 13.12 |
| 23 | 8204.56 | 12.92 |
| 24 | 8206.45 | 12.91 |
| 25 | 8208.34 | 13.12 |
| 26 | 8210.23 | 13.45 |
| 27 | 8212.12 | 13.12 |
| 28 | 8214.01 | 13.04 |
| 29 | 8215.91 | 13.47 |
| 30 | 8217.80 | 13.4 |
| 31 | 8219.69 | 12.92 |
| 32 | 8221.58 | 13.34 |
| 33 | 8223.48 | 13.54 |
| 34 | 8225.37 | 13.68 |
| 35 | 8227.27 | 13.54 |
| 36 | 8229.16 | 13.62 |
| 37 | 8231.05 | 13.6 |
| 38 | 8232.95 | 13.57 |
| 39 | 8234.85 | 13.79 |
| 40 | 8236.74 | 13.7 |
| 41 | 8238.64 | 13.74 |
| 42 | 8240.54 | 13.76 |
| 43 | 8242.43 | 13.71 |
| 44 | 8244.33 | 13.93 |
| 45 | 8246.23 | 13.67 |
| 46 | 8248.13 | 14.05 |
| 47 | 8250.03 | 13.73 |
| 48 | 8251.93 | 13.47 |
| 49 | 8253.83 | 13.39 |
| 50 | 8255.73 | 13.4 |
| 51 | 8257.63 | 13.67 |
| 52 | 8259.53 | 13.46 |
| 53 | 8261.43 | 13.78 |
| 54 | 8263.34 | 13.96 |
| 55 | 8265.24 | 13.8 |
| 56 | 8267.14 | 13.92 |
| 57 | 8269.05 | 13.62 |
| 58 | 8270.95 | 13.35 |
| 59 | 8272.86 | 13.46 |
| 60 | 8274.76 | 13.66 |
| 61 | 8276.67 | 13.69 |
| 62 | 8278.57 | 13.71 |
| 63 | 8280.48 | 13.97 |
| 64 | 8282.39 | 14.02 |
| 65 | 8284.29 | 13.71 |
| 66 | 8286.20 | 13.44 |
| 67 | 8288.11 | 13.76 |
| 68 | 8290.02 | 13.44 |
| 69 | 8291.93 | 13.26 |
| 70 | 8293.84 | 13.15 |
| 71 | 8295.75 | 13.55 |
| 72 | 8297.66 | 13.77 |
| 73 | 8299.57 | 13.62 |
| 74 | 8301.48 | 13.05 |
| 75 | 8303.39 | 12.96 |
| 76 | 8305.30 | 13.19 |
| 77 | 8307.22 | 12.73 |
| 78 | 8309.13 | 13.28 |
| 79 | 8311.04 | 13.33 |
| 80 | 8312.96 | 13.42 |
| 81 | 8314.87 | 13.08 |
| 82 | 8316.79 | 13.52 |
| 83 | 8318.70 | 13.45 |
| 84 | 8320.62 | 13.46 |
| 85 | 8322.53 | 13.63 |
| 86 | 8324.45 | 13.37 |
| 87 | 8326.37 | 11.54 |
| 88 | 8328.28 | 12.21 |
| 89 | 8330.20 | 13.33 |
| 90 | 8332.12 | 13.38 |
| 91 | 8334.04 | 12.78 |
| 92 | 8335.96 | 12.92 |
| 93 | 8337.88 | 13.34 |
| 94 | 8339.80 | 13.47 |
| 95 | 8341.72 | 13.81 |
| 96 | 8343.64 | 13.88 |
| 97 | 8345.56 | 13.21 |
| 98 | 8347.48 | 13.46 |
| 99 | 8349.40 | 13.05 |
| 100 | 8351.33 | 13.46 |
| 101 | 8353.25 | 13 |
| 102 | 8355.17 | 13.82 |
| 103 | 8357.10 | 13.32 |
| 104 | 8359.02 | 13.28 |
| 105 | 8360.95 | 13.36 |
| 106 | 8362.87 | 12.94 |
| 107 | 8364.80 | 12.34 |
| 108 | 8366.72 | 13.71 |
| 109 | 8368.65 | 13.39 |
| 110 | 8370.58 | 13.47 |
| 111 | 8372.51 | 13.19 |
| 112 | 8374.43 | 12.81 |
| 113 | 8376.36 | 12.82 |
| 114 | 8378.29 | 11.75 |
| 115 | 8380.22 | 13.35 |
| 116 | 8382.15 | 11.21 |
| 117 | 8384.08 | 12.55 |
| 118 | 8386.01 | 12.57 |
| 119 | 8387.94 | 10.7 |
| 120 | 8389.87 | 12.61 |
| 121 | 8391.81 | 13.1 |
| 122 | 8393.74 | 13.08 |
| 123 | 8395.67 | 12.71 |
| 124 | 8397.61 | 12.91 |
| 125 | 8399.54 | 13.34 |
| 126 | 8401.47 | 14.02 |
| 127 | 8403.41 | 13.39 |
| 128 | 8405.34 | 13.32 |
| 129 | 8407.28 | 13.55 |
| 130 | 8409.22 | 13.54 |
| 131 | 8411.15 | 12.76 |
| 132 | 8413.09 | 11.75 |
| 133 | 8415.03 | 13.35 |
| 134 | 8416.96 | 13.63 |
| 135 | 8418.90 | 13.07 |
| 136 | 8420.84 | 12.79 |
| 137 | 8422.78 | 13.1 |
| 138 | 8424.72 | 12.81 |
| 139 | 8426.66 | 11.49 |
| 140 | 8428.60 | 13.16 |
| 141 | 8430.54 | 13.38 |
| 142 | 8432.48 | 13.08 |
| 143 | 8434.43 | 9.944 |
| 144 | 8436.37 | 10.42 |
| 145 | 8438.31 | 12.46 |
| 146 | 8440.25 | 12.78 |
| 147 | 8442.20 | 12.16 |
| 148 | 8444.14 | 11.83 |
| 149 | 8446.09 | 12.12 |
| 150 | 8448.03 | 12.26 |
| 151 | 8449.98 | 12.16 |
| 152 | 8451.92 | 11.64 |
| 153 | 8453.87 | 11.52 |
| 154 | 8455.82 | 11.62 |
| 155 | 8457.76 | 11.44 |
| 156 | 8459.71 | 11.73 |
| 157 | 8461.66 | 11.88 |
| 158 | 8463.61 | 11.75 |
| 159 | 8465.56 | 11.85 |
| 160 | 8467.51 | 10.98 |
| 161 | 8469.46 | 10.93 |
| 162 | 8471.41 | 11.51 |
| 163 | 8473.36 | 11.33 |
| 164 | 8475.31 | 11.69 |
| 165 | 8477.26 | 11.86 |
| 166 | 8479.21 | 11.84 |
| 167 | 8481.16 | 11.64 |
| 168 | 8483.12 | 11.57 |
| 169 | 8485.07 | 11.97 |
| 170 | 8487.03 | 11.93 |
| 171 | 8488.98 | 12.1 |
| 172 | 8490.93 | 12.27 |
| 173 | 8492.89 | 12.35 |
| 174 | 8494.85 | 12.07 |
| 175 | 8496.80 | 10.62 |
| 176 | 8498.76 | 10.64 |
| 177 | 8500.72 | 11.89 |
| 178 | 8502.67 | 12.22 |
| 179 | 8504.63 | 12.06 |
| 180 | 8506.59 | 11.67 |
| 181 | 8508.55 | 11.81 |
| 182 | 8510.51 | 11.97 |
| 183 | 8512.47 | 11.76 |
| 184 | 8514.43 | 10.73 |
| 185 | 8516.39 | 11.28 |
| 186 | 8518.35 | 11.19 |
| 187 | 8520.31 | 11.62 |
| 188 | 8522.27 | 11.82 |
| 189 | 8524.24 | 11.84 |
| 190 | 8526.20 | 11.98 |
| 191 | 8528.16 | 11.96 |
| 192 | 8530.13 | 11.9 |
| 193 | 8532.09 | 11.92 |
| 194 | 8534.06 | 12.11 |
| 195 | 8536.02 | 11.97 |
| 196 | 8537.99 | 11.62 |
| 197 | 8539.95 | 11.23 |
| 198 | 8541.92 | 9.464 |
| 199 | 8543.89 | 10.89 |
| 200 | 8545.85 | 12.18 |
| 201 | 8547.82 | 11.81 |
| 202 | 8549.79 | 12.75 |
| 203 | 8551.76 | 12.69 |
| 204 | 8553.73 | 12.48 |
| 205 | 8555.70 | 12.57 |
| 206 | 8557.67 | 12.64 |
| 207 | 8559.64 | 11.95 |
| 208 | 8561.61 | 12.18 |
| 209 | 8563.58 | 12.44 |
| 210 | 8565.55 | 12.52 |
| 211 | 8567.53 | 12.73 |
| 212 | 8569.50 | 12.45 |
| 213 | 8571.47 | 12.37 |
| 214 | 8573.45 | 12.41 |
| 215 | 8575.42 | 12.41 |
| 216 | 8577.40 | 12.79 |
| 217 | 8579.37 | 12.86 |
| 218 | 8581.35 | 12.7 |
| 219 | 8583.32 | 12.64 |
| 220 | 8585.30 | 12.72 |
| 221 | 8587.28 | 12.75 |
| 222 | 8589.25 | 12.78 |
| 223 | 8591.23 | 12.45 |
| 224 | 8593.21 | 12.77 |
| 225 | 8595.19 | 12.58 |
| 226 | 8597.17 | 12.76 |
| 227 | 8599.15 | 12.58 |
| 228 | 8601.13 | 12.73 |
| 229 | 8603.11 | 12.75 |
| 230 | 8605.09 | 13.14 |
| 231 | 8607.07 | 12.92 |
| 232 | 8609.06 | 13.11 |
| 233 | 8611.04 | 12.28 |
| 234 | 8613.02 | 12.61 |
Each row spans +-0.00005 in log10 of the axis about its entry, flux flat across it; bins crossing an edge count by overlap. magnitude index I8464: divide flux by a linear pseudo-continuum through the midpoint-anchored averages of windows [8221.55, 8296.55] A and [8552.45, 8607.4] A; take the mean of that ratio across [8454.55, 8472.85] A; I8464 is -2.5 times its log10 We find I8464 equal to 0.13 mag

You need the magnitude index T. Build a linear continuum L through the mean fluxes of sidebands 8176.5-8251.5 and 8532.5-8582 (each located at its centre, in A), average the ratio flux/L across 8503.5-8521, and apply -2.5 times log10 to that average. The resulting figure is 0.06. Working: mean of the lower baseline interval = 12.6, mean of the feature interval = 11.6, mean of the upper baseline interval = 12.2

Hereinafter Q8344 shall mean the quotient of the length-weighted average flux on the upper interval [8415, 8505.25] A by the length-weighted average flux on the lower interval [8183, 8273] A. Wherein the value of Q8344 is 0.9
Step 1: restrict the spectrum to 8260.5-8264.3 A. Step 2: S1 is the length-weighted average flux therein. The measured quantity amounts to 13.9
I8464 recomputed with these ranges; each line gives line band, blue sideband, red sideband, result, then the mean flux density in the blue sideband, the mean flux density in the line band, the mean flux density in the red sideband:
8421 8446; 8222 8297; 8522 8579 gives 0.04 mag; 13.6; 12.2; 12.1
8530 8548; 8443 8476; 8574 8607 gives 0.07 mag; 11.7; 11.5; 12.7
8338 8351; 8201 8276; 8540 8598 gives -0.03 mag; 13.5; 13.5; 12.4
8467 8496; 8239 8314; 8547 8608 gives 0.10 mag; 13.6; 11.7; 12.6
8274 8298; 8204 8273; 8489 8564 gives -0.03 mag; 13.5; 13.6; 11.8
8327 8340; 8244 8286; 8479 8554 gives 0.01 mag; 13.7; 13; 11.7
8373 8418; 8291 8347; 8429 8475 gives -0.04 mag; 13.2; 12.8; 11.8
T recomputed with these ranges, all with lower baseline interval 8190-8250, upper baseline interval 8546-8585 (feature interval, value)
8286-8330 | -0.03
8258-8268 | -0.07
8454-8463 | 0.09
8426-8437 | 0.06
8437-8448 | 0.04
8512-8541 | 0.08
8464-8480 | 0.10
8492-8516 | 0.08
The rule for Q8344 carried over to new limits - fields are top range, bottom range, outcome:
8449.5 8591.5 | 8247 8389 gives 0.90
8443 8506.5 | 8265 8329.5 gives 0.88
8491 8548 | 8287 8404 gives 0.89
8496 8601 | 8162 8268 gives 0.93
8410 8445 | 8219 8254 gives 0.91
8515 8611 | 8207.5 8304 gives 0.90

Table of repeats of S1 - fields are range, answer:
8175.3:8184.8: 11.1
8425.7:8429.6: 12.3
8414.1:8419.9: 13.4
